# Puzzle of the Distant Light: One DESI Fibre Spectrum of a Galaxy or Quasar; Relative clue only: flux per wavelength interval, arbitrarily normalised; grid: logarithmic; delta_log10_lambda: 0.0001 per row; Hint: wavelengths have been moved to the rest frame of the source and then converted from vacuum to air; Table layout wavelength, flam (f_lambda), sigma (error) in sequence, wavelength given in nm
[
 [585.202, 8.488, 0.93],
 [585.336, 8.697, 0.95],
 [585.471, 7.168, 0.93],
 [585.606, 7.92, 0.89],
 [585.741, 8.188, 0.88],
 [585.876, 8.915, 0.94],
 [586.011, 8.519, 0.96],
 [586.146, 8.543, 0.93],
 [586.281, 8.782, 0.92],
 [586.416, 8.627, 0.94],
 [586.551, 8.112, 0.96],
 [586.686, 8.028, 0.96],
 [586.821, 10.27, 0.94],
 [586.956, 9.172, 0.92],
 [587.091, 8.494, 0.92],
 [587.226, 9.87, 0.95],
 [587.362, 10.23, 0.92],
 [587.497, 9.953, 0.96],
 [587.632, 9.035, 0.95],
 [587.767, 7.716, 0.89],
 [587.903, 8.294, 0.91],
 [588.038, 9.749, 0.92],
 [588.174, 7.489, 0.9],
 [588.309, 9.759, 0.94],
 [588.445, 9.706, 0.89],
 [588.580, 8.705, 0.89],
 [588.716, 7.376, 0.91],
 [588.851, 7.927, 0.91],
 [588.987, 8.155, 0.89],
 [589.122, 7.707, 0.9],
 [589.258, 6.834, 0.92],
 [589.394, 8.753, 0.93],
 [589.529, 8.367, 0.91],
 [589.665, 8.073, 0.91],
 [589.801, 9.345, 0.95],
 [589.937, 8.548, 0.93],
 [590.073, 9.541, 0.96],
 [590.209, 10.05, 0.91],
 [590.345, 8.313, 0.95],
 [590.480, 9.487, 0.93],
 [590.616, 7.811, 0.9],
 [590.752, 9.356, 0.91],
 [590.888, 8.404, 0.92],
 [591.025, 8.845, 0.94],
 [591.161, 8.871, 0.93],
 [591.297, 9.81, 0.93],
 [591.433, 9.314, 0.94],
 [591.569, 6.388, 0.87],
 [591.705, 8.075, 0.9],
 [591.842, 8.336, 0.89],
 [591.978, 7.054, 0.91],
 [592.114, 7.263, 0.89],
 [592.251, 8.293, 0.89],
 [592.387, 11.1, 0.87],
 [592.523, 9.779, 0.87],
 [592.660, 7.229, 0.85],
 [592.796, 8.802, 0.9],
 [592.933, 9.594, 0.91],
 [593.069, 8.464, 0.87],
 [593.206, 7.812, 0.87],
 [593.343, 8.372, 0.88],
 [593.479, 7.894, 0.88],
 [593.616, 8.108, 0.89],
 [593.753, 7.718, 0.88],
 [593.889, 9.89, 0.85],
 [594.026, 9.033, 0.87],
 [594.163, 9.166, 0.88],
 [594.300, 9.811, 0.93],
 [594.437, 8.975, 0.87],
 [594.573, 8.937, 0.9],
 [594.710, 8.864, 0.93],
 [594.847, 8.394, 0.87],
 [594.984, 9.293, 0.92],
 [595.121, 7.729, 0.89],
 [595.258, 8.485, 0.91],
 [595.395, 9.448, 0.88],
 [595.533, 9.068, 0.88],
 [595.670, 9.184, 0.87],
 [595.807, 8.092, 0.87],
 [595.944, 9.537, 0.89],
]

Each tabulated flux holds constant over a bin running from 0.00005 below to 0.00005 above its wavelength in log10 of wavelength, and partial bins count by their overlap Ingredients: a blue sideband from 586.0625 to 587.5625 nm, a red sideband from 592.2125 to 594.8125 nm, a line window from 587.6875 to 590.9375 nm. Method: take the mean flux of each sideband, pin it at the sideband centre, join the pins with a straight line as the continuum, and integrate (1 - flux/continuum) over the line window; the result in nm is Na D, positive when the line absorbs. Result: 0.16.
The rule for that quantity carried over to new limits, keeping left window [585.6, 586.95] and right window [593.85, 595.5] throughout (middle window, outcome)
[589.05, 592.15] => 0.12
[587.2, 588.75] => -0.05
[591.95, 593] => 0.02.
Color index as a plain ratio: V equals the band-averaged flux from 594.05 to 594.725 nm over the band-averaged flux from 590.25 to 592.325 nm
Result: 1.1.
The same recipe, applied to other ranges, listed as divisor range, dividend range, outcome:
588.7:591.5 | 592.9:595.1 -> 1.01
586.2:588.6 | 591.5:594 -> 0.93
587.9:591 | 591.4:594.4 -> 0.99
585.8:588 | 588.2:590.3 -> 0.96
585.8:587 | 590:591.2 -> 1.02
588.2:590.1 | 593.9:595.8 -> 1.06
